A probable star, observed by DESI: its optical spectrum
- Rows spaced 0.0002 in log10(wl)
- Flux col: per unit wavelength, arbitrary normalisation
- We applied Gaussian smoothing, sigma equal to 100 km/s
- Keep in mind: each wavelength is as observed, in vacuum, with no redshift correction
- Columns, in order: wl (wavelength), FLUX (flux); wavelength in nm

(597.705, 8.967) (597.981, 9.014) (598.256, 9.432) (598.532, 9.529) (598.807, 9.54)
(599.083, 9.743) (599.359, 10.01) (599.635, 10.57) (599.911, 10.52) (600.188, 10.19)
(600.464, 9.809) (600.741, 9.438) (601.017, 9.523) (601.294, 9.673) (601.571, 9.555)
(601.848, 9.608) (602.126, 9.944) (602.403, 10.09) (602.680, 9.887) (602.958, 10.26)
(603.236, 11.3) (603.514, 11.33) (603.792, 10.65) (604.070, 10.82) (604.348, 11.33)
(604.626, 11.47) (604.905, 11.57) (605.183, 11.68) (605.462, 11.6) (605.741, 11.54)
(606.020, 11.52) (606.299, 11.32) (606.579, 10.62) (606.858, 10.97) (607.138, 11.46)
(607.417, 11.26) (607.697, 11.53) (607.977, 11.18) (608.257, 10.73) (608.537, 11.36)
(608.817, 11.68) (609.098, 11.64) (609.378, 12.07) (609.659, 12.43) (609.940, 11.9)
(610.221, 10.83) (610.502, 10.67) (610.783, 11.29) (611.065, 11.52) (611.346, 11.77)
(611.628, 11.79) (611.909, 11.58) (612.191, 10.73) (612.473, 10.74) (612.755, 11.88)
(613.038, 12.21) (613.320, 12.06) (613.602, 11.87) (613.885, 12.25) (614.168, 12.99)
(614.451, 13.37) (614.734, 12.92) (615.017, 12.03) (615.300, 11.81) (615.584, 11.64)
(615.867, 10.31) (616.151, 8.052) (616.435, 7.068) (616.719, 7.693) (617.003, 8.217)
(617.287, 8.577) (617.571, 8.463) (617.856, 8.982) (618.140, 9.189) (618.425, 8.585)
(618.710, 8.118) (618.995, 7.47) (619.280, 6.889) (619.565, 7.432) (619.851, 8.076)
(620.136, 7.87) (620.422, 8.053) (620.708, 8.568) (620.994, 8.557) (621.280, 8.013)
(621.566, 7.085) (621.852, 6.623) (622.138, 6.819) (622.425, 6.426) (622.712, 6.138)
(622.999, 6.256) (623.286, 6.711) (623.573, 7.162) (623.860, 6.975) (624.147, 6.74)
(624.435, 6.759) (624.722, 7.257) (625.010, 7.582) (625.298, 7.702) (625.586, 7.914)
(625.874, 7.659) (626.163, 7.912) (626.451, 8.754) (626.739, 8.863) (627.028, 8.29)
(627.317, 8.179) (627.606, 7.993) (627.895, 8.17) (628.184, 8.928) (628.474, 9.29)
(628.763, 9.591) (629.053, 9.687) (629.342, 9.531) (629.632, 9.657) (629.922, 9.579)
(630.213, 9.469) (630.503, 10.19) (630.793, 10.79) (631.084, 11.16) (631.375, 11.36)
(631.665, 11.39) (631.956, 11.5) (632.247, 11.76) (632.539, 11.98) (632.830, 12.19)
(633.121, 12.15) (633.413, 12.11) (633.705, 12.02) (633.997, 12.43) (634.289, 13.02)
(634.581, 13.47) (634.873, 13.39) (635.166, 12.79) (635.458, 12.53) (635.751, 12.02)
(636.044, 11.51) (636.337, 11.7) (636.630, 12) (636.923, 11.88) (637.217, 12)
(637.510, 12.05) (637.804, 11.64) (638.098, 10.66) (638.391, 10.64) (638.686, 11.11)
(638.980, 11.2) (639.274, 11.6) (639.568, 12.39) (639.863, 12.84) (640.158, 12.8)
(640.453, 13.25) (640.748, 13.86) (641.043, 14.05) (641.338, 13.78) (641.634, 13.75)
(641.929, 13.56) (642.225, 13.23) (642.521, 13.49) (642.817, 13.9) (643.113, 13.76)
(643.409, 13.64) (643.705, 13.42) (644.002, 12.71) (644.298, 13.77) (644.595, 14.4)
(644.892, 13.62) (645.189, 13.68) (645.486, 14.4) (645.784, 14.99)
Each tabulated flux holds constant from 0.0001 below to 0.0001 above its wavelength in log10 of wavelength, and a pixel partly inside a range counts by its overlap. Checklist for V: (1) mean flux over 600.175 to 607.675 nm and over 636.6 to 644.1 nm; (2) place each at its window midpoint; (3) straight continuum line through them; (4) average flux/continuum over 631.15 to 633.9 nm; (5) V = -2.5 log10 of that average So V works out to 0.04 mag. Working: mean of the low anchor 10.7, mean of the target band 11.8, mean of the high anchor 12.7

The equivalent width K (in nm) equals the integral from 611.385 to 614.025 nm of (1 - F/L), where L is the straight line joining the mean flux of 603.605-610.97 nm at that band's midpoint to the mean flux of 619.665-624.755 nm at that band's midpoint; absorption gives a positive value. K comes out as -0.49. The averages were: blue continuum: 11.4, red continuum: 7.23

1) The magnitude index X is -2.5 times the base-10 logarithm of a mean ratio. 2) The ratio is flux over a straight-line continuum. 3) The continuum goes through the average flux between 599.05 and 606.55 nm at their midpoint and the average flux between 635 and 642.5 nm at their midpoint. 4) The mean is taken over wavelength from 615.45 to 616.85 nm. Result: 0.25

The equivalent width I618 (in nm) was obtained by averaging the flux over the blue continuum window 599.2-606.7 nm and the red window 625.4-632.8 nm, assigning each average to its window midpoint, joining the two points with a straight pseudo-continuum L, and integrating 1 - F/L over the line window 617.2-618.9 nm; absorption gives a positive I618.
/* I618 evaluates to 0.238 nm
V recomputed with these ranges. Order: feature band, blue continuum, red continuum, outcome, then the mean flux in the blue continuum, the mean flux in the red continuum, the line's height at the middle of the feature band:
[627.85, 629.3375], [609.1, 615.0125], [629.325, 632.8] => 0.18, 11.8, 10.8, 10.9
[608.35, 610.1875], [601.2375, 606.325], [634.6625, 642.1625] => -0.07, 10.8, 12.4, 11.1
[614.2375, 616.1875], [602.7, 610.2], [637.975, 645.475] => 0.01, 11.3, 13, 11.7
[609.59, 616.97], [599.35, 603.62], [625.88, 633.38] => -0.12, 10.1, 9.93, 10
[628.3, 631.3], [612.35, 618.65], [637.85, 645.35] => 0.19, 10.5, 13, 11.8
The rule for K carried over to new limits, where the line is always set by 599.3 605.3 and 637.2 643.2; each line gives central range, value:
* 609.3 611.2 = -0.11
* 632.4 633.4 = 0.01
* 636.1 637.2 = 0.05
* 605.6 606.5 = -0.06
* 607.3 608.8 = -0.07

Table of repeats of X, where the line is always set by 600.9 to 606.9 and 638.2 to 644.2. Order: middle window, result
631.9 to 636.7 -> 0.022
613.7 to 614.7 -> -0.133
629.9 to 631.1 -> 0.204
